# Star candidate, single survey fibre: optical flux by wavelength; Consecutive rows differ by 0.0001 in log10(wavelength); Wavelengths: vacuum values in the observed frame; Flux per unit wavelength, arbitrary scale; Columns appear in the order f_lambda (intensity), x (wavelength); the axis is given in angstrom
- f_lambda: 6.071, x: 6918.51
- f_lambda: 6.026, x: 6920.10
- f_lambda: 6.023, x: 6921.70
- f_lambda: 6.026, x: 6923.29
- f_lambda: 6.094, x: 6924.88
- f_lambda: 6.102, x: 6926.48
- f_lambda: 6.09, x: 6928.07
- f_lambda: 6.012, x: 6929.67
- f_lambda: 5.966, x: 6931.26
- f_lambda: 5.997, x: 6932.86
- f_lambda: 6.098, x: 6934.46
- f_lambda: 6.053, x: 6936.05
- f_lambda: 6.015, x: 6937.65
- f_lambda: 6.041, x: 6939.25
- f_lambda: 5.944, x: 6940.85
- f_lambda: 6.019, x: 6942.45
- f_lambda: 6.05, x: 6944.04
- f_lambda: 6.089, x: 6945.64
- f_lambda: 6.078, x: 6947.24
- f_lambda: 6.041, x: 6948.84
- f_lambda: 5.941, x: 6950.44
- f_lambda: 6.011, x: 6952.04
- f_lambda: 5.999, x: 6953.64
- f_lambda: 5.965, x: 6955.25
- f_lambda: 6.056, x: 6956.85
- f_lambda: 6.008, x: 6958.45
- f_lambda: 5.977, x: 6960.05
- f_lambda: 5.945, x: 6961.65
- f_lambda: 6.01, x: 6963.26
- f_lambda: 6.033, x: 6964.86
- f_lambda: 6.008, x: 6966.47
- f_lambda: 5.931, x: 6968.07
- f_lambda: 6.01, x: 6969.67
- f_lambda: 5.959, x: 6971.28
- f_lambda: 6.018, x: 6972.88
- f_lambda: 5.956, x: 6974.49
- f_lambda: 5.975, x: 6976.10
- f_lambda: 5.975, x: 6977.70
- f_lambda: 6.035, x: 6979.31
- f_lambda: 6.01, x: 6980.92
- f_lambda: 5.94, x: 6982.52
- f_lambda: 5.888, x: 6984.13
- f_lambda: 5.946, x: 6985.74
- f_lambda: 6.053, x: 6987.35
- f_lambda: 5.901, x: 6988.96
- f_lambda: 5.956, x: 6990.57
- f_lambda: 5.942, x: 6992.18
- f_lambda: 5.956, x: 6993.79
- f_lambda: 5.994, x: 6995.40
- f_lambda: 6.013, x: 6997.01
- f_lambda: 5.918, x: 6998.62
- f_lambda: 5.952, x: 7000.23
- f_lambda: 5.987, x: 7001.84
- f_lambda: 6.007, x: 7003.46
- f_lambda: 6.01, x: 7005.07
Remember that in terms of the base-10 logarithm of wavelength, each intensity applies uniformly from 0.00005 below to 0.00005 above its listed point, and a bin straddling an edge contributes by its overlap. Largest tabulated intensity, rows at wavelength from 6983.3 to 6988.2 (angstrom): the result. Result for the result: 6.053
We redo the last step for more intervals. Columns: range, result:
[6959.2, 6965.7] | 6.033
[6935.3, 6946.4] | 6.089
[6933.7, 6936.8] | 6.098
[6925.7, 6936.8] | 6.102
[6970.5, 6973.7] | 6.018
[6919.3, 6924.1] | 6.026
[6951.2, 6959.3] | 6.056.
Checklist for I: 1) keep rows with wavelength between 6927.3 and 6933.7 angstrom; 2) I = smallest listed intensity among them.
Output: 5.966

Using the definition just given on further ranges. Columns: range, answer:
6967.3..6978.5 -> 5.931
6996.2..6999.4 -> 5.918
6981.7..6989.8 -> 5.888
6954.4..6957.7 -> 5.965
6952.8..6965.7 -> 5.945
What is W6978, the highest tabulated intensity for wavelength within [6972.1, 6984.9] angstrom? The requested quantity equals 6.035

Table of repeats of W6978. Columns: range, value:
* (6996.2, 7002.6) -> 6.013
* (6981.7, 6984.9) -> 5.94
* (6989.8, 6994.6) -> 5.956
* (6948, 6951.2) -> 6.041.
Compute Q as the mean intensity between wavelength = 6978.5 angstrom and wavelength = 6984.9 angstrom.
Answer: 5.97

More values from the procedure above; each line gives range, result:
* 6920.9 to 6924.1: 6.03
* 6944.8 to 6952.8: 6.03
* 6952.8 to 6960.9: 6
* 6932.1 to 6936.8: 6.05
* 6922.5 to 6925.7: 6.06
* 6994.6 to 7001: 5.97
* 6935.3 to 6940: 6.03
